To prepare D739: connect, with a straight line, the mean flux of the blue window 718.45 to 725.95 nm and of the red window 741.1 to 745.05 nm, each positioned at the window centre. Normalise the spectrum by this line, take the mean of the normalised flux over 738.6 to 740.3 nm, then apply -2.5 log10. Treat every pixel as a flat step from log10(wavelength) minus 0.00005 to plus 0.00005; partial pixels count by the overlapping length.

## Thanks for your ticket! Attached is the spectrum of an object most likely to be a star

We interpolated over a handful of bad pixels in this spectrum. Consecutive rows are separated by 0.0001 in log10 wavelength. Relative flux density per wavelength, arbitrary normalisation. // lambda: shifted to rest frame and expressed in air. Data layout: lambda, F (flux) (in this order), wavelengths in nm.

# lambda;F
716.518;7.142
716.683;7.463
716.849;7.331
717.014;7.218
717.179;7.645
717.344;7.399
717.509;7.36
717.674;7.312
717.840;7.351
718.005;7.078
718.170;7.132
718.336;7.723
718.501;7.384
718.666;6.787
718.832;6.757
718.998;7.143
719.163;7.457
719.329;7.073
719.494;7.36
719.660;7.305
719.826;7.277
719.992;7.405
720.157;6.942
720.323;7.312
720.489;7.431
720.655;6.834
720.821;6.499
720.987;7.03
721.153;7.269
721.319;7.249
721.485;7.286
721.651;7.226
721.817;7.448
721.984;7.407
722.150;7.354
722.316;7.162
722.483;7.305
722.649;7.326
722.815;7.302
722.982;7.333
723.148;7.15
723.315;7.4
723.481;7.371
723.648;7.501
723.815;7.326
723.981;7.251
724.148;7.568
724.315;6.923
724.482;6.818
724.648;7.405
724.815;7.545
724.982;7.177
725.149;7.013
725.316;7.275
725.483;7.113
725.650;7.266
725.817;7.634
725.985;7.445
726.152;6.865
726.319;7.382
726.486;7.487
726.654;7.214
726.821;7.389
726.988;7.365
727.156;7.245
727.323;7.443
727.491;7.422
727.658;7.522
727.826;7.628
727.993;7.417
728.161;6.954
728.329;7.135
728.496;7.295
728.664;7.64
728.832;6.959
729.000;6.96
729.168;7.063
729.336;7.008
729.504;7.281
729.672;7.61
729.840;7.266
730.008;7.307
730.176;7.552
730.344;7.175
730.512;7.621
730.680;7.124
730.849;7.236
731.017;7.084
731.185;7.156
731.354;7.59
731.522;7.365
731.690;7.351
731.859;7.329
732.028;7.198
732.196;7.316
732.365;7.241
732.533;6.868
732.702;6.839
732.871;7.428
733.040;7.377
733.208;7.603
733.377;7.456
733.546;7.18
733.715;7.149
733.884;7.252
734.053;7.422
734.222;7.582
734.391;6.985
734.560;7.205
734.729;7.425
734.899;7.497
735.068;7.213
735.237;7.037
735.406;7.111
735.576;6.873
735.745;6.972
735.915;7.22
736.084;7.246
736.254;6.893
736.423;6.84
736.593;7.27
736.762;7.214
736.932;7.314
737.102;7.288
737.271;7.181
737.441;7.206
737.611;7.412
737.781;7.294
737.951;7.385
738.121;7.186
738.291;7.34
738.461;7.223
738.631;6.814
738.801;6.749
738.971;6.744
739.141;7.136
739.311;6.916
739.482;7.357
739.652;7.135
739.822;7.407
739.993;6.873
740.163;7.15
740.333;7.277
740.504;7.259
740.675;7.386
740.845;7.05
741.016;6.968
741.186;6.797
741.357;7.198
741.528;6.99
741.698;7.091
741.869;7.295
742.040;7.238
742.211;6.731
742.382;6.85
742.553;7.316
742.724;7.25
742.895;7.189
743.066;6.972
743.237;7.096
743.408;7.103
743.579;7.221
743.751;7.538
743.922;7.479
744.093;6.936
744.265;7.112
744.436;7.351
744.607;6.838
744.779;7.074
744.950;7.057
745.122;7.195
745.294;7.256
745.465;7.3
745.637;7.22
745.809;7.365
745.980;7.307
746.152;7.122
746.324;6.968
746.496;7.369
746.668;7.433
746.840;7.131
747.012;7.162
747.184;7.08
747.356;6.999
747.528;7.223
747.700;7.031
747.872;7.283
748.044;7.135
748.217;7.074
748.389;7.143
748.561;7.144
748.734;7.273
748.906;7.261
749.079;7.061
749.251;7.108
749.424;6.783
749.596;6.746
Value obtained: 0.014 mag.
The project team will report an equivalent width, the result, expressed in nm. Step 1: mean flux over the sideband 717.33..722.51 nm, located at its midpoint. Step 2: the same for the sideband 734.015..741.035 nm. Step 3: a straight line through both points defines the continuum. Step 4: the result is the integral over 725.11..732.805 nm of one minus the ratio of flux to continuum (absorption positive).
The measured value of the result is -0.09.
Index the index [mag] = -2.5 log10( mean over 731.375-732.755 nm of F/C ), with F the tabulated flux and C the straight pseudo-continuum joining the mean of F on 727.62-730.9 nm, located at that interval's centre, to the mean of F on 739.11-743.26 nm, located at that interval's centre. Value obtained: 0.00 mag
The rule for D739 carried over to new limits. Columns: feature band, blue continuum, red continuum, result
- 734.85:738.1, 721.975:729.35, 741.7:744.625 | 0.00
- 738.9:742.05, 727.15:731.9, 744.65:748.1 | 0.02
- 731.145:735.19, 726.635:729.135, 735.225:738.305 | -0.01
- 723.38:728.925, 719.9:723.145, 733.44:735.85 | -0.01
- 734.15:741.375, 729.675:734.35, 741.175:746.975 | 0.01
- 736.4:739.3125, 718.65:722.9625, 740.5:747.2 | 0.00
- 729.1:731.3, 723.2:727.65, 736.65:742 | 0.00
